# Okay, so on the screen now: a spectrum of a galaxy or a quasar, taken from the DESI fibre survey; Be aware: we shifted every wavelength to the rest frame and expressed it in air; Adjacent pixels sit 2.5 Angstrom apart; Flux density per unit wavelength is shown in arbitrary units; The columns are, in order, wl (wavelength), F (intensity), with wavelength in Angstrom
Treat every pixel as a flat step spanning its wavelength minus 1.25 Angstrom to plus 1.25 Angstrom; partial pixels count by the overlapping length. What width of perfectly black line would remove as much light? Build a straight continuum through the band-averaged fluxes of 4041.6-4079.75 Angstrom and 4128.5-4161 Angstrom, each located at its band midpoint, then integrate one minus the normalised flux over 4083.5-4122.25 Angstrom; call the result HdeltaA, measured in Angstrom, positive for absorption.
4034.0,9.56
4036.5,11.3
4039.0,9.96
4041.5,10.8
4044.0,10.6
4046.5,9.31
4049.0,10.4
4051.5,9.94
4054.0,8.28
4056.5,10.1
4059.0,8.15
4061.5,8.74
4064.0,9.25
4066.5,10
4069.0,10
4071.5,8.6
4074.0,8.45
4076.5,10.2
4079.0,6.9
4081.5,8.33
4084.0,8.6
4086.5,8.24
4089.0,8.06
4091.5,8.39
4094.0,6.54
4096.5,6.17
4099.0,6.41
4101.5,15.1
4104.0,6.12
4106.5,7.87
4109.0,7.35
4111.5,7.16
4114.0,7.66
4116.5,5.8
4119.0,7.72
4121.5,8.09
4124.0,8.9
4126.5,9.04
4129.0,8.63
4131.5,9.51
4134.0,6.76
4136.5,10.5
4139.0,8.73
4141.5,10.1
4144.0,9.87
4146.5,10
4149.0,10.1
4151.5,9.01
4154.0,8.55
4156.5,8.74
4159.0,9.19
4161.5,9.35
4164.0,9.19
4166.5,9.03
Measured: 6.1 Angstrom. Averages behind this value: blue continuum 9.34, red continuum 9.22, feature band 7.81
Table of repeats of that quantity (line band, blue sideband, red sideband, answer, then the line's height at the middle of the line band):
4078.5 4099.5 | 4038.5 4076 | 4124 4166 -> 4.1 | 9.4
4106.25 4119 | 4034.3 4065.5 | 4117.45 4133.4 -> 2.3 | 8.72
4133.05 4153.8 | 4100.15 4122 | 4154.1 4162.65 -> -1.6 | 8.72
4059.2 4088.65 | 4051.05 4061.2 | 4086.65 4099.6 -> -2.3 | 8.16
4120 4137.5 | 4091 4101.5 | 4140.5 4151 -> 0.9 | 9.19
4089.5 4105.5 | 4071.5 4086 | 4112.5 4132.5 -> 0.4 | 8.34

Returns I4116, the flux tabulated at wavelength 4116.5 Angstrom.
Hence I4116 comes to 5.8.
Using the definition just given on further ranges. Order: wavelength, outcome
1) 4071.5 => 8.6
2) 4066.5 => 10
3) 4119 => 7.72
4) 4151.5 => 9.01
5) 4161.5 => 9.35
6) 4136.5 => 10.5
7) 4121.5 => 8.09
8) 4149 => 10.1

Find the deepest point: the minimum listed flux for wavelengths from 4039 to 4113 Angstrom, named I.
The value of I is 6.12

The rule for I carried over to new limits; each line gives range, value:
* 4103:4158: 5.8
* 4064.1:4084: 6.9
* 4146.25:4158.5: 8.55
